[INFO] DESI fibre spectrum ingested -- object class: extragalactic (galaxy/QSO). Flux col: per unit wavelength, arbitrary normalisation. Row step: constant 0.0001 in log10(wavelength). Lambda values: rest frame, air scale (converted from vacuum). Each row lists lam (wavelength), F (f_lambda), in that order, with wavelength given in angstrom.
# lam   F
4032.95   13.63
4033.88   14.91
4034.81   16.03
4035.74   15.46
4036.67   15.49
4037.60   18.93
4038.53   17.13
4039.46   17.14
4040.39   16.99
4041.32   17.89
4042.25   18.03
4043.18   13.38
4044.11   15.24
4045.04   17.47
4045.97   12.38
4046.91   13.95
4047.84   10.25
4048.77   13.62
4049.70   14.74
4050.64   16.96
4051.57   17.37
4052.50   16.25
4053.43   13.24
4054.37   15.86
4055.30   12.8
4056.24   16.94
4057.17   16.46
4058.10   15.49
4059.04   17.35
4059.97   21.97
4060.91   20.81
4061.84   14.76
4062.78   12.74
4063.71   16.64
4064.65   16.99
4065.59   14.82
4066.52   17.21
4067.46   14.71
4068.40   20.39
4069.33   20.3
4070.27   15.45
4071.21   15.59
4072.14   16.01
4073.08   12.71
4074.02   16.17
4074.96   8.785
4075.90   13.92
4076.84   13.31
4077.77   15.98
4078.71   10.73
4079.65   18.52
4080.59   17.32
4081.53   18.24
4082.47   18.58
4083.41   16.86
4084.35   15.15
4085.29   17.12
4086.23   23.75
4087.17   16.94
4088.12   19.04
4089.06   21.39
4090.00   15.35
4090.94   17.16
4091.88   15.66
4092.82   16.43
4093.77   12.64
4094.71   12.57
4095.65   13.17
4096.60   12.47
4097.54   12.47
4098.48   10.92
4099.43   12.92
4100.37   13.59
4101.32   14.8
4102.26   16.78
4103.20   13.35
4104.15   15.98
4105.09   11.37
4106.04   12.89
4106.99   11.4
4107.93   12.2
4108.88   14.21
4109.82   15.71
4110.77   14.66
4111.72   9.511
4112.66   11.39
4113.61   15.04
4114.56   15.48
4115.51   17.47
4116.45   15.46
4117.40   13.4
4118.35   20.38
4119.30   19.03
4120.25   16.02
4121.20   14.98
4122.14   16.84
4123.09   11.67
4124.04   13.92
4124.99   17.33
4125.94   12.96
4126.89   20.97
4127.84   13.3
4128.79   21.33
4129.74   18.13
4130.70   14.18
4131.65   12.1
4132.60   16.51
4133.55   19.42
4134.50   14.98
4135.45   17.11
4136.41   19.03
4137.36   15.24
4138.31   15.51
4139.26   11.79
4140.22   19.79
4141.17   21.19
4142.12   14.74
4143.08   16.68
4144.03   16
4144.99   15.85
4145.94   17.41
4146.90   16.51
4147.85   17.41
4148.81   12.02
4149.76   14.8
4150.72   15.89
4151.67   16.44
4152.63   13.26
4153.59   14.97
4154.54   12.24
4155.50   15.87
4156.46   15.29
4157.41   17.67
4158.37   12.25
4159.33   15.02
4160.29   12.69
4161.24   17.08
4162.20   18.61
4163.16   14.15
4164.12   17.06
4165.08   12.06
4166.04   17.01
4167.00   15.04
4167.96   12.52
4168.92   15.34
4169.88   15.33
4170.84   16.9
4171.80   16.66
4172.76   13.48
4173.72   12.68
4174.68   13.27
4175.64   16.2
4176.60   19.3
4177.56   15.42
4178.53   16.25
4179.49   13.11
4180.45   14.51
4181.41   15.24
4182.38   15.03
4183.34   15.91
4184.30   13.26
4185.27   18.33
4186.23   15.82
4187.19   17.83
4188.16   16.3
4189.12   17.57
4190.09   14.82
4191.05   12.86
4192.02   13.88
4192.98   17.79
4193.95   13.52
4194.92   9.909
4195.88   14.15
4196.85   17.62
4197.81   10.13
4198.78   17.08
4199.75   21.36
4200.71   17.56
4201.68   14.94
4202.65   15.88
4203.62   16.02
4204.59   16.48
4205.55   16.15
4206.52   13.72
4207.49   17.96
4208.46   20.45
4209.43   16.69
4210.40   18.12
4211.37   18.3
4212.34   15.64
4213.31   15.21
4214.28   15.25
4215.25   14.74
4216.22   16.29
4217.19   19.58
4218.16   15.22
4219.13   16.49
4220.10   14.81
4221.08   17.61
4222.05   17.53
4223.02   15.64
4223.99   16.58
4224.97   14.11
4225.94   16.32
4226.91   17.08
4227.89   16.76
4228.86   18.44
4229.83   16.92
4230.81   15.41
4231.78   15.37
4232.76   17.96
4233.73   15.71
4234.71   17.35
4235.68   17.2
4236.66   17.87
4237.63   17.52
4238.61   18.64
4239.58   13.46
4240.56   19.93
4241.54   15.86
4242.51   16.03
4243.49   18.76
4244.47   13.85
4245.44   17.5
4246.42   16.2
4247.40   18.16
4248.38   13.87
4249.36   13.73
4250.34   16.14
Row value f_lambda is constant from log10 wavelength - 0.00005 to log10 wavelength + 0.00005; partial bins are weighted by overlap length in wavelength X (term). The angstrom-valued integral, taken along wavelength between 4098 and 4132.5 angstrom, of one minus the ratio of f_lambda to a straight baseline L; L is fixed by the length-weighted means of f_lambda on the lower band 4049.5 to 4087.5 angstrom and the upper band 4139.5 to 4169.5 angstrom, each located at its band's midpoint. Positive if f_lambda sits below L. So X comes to 2.3 angstrom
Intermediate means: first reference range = 16.3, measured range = 14.8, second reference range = 15.5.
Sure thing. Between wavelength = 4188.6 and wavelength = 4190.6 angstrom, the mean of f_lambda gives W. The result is 16.2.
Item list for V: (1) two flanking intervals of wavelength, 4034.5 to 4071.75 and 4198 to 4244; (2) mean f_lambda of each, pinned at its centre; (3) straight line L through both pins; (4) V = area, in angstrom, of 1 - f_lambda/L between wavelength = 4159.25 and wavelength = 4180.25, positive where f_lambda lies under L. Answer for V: 1.66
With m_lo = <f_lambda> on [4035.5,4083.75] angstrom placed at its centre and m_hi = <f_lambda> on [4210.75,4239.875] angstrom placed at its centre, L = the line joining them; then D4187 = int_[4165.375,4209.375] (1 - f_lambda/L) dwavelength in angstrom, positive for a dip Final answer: 2.2 angstrom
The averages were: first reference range 15.9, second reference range 16.5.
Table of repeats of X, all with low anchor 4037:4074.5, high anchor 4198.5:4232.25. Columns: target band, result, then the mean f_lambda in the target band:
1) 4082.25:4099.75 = 0.42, 15.8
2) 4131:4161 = 1.30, 15.7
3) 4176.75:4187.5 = 0.59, 15.6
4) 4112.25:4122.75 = 0.23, 15.9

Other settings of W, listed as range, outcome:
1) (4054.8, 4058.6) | 15.4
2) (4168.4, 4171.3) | 15.8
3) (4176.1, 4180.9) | 15.7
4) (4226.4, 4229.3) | 17.4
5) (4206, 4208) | 15.9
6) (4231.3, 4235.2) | 16.6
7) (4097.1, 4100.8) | 12.5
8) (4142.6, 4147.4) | 16.5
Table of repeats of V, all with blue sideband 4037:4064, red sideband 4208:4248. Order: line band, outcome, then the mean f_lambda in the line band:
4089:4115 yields 3.7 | 13.9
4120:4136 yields 0.3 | 16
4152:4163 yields 1.0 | 15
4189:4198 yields 1.3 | 14.2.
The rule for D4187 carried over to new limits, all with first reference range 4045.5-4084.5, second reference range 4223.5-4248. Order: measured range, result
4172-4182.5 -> 0.9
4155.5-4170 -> 1.0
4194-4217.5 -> 0.6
